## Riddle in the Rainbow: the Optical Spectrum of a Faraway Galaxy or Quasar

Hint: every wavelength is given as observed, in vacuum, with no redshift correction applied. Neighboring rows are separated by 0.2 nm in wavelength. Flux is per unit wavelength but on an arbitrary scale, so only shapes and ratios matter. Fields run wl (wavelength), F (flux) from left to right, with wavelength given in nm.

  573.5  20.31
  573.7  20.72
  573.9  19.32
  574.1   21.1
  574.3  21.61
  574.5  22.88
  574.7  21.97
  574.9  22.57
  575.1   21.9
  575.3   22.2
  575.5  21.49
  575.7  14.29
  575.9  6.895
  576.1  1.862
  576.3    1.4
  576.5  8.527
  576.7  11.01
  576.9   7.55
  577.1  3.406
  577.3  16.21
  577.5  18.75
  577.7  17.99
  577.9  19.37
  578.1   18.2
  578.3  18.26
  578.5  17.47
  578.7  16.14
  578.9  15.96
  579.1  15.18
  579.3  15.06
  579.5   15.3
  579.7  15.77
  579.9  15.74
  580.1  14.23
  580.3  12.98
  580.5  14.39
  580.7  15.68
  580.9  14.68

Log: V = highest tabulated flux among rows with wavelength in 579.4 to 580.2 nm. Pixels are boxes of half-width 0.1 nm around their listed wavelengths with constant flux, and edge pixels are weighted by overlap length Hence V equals 15.77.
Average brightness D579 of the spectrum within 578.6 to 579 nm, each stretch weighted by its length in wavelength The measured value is 16.1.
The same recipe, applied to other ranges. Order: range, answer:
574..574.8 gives 21.9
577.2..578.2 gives 18.1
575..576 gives 17.4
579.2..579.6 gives 15.2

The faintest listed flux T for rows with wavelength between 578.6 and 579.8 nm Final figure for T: 15.06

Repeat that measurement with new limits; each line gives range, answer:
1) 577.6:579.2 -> 15.18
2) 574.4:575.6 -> 21.49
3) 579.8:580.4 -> 12.98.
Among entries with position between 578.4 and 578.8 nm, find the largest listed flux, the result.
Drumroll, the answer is 17.47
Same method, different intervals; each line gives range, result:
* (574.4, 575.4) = 22.88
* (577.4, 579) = 19.37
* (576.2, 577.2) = 11.01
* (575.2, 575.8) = 22.2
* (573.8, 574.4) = 21.61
